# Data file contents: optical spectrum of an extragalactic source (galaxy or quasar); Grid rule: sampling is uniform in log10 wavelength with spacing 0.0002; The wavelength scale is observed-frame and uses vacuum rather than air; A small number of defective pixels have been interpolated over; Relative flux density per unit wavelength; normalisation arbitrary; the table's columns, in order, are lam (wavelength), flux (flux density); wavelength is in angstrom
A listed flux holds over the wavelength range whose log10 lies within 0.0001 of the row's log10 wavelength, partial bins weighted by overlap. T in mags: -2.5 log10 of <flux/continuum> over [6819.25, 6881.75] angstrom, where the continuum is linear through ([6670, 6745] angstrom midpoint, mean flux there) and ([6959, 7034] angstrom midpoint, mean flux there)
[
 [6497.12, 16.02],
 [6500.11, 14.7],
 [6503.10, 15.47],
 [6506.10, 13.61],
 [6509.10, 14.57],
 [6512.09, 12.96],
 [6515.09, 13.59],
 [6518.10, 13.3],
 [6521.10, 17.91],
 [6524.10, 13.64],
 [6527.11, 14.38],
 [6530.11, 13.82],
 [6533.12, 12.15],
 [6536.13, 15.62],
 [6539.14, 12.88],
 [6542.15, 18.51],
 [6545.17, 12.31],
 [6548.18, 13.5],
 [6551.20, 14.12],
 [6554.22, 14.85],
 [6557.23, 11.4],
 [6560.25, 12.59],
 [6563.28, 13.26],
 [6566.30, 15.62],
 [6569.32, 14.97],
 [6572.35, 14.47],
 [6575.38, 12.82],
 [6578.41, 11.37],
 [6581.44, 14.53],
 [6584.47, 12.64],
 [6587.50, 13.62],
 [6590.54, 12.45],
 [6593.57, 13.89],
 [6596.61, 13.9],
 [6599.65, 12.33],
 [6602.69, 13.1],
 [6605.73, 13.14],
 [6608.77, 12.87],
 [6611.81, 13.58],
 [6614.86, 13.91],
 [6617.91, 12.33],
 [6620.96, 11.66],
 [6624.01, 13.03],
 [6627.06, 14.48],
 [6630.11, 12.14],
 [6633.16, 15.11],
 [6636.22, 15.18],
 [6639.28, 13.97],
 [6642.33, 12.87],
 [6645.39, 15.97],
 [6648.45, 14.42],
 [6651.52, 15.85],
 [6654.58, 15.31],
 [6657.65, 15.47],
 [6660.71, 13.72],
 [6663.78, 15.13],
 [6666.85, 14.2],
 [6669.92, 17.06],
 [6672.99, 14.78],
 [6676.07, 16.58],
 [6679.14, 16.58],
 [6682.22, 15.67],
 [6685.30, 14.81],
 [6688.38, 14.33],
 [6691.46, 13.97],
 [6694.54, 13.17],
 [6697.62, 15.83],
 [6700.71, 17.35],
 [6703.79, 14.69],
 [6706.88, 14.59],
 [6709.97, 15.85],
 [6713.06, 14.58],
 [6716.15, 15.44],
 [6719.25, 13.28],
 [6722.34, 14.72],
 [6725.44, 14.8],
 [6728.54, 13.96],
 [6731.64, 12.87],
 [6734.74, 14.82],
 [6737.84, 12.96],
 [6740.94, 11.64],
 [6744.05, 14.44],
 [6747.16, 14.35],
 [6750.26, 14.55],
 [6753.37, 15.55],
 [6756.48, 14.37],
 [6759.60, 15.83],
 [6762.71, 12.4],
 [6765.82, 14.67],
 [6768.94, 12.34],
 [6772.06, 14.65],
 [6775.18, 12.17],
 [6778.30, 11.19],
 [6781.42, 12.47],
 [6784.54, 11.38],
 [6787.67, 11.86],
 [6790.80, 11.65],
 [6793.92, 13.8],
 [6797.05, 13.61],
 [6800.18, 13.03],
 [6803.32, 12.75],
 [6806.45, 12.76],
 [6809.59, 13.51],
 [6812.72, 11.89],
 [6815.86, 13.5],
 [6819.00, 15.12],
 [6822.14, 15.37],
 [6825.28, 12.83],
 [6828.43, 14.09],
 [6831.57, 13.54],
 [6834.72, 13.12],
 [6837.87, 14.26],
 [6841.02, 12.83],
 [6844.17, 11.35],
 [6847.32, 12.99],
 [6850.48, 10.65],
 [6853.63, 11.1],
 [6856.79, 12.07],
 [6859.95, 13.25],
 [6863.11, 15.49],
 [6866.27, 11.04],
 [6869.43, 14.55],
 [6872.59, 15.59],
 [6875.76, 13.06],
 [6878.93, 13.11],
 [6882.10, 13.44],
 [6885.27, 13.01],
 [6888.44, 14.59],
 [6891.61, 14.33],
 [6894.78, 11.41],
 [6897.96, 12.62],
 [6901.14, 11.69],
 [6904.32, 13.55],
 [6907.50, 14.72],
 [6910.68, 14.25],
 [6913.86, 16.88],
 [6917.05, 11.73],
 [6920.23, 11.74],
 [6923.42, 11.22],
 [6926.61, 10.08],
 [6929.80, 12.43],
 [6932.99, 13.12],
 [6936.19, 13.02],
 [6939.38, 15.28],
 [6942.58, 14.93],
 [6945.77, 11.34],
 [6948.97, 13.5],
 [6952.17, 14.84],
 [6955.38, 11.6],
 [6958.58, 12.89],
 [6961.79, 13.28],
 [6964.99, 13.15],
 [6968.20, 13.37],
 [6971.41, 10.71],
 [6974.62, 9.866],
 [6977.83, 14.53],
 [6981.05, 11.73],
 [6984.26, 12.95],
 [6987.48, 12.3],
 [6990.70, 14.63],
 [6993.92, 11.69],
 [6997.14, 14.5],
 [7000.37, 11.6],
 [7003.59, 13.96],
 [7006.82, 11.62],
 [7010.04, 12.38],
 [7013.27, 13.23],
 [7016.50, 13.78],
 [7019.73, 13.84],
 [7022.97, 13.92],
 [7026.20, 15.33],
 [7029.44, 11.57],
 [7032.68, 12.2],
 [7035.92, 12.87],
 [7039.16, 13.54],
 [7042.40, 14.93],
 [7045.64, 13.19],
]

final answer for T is 0.047 mag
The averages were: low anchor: 14.7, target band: 13.2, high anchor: 12.9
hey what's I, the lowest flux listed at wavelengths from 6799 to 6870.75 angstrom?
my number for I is 10.65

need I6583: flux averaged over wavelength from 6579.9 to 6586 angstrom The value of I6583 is 13.6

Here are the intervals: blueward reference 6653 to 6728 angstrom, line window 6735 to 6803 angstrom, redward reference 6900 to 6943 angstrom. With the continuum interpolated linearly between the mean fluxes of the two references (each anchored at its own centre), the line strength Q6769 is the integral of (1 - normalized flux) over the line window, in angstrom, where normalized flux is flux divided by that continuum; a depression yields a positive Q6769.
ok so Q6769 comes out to 5.3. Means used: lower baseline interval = 15.1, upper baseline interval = 13.2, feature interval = 13.3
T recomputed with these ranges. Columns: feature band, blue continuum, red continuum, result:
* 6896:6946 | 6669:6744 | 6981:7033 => 0.04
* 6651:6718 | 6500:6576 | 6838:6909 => -0.12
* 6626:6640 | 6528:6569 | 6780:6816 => -0.05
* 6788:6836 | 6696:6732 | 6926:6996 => 0.06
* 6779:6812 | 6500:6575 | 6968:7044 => 0.07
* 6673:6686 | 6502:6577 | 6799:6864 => -0.17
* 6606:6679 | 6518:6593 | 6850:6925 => -0.05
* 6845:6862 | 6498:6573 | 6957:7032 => 0.10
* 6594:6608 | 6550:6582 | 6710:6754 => 0.05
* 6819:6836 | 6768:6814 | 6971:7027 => -0.10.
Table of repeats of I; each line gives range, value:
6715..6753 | 11.64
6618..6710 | 11.66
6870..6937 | 10.08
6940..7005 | 9.866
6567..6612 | 11.37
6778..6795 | 11.19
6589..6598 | 12.45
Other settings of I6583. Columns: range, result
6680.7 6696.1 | 14.4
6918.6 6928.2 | 11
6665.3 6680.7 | 15.8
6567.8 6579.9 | 13.4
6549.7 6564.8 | 13.2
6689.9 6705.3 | 15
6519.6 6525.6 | 15.8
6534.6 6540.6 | 14.3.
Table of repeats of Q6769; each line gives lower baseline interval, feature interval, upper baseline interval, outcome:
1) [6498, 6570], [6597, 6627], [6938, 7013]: 2.0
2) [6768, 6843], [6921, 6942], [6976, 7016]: 0.6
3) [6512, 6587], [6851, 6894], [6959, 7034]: -0.5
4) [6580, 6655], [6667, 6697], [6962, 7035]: -3.7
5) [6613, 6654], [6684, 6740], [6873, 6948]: -3.3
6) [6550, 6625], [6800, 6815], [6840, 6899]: 0.3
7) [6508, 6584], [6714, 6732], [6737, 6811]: -1.2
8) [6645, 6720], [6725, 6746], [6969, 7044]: 1.7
